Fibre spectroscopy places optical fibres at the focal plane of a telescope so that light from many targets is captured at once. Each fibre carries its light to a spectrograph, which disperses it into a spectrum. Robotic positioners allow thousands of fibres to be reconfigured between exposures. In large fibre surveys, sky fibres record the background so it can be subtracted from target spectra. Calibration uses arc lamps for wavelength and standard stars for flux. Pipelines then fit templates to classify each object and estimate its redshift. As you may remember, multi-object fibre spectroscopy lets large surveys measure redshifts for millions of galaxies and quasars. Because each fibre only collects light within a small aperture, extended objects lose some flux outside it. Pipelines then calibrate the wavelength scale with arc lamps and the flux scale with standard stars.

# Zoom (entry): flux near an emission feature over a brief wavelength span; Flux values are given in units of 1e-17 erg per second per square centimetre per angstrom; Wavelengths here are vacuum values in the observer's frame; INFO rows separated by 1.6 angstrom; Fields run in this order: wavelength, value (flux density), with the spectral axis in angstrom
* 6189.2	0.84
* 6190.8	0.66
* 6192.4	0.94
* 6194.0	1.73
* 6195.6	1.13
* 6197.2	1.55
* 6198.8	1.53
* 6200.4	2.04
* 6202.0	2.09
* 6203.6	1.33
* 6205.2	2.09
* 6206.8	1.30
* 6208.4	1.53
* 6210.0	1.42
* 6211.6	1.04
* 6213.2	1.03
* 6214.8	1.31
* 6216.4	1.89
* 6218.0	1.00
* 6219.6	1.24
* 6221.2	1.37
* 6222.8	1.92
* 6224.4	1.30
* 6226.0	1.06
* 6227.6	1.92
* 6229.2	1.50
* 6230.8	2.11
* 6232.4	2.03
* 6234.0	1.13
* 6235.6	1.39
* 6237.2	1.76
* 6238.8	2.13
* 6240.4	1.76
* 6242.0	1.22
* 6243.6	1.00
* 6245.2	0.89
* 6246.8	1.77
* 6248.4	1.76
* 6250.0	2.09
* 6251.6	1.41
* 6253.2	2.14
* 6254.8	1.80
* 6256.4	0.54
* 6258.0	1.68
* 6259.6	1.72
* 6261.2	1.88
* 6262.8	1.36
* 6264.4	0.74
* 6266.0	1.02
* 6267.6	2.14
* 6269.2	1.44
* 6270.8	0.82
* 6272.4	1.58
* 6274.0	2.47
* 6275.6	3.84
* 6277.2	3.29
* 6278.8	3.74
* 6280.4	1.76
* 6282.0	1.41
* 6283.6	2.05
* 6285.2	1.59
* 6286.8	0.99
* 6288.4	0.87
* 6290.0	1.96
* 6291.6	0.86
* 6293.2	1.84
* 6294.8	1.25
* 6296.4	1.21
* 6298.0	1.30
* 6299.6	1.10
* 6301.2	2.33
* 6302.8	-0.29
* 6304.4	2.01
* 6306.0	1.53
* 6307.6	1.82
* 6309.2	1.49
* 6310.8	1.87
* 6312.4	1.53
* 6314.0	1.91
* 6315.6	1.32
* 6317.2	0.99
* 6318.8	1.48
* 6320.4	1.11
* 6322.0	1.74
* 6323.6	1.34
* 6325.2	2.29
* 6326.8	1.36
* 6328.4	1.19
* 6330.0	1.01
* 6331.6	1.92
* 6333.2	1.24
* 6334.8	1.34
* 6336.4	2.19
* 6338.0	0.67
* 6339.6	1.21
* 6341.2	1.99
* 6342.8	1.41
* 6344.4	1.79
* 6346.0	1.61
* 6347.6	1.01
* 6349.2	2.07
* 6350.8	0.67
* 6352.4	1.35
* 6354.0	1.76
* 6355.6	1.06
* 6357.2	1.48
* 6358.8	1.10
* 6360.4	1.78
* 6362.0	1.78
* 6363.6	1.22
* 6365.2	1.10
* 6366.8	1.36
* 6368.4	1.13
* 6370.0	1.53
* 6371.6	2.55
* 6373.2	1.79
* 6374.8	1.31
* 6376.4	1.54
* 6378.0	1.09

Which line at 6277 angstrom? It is H-beta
